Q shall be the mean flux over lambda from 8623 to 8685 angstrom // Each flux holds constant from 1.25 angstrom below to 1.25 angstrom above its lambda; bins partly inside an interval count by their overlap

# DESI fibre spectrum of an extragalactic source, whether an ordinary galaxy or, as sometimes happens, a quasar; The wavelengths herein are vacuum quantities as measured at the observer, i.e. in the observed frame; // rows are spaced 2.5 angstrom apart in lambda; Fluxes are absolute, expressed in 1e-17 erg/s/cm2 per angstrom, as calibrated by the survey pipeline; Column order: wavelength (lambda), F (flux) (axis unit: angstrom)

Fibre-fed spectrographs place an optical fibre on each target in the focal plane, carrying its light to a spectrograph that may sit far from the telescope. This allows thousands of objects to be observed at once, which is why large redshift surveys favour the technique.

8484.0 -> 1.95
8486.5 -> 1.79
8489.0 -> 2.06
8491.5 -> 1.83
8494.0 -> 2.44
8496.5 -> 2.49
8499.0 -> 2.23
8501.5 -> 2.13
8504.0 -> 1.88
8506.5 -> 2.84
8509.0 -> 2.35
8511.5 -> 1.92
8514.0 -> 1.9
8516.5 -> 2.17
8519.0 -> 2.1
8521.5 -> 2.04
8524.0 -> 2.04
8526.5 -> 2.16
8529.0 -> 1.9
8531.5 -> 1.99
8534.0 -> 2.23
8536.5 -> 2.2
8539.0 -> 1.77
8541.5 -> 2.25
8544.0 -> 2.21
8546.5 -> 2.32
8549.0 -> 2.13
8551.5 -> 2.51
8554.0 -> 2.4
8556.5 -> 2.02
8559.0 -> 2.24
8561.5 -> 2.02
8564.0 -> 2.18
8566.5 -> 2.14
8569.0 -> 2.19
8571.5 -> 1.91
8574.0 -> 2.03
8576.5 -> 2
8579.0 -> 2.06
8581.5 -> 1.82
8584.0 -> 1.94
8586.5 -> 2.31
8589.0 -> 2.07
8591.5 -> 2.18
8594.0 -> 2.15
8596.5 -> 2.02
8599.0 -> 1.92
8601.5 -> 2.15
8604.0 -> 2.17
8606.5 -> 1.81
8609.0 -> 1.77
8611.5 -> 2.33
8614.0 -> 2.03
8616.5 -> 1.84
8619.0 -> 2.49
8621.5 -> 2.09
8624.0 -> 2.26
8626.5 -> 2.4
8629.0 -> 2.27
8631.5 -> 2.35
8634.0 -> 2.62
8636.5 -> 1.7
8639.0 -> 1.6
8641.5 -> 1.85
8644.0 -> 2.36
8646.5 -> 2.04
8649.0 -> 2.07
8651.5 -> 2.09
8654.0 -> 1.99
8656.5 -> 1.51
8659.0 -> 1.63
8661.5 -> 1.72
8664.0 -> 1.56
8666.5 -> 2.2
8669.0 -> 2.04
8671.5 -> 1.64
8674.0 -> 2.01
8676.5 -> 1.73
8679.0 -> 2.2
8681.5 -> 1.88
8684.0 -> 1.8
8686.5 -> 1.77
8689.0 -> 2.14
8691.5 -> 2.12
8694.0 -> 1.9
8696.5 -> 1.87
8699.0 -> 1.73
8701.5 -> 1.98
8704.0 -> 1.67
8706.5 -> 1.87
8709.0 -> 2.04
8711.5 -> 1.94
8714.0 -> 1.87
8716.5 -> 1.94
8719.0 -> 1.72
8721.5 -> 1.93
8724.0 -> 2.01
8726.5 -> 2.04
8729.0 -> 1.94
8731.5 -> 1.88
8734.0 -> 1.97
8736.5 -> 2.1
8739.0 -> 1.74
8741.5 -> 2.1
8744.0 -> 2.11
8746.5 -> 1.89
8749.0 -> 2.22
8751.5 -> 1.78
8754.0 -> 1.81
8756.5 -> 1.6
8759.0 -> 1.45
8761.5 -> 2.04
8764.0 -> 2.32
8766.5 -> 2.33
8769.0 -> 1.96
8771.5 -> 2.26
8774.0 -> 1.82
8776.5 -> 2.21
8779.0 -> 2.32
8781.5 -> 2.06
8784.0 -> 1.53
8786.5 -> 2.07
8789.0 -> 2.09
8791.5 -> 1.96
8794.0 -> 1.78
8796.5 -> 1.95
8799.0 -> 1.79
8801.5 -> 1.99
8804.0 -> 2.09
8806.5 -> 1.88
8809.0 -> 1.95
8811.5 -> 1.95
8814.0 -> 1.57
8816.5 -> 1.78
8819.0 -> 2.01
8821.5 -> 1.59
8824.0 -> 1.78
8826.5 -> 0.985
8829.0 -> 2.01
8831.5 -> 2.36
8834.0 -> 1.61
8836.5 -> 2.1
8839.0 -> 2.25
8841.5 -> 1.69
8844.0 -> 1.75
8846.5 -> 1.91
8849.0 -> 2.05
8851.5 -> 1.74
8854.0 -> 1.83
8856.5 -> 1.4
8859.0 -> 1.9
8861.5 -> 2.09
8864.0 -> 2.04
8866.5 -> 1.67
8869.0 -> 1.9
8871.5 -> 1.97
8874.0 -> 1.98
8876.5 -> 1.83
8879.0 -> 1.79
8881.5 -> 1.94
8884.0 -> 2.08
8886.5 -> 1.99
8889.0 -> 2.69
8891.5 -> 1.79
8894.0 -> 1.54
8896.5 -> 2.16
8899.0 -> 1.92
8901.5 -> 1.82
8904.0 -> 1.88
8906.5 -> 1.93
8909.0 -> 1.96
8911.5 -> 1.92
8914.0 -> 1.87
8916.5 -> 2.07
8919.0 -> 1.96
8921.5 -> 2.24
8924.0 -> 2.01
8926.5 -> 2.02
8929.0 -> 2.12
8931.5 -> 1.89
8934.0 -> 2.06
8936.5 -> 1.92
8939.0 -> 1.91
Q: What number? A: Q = 1.98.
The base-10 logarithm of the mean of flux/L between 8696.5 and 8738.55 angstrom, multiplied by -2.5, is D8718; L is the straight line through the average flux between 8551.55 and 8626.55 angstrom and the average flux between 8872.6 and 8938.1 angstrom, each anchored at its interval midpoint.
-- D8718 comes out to 0.08 mag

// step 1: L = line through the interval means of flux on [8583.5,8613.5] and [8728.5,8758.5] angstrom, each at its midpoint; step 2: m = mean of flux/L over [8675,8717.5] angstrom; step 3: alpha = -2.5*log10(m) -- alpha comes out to 0.03 mag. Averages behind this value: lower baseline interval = 2.07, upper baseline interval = 1.92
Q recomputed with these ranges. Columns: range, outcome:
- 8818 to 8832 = 1.75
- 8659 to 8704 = 1.89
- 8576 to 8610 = 2.03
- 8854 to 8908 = 1.92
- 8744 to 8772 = 1.97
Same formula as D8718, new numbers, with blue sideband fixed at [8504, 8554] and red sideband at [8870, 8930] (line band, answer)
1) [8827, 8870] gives 0.07 mag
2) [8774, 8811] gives 0.03 mag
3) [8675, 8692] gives 0.08 mag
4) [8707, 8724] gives 0.08 mag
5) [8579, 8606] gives 0.03 mag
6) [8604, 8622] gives 0.03 mag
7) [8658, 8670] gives 0.15 mag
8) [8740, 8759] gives 0.09 mag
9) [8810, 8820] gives 0.11 mag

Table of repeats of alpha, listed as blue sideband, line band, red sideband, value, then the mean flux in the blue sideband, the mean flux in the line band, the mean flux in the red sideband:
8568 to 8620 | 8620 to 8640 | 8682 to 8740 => -0.08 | 2.05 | 2.17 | 1.91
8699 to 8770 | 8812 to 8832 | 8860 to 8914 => 0.12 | 1.93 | 1.75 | 1.95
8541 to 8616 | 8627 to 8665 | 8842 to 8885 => 0.04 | 2.11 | 1.97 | 1.87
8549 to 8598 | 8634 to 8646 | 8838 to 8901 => 0.06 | 2.11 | 1.96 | 1.91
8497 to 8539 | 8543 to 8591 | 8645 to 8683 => -0.04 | 2.13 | 2.13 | 1.89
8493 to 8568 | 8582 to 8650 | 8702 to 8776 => -0.01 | 2.17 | 2.1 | 1.95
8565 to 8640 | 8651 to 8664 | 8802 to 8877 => 0.17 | 2.09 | 1.75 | 1.86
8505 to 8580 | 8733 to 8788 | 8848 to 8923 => 0.01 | 2.14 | 1.99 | 1.93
